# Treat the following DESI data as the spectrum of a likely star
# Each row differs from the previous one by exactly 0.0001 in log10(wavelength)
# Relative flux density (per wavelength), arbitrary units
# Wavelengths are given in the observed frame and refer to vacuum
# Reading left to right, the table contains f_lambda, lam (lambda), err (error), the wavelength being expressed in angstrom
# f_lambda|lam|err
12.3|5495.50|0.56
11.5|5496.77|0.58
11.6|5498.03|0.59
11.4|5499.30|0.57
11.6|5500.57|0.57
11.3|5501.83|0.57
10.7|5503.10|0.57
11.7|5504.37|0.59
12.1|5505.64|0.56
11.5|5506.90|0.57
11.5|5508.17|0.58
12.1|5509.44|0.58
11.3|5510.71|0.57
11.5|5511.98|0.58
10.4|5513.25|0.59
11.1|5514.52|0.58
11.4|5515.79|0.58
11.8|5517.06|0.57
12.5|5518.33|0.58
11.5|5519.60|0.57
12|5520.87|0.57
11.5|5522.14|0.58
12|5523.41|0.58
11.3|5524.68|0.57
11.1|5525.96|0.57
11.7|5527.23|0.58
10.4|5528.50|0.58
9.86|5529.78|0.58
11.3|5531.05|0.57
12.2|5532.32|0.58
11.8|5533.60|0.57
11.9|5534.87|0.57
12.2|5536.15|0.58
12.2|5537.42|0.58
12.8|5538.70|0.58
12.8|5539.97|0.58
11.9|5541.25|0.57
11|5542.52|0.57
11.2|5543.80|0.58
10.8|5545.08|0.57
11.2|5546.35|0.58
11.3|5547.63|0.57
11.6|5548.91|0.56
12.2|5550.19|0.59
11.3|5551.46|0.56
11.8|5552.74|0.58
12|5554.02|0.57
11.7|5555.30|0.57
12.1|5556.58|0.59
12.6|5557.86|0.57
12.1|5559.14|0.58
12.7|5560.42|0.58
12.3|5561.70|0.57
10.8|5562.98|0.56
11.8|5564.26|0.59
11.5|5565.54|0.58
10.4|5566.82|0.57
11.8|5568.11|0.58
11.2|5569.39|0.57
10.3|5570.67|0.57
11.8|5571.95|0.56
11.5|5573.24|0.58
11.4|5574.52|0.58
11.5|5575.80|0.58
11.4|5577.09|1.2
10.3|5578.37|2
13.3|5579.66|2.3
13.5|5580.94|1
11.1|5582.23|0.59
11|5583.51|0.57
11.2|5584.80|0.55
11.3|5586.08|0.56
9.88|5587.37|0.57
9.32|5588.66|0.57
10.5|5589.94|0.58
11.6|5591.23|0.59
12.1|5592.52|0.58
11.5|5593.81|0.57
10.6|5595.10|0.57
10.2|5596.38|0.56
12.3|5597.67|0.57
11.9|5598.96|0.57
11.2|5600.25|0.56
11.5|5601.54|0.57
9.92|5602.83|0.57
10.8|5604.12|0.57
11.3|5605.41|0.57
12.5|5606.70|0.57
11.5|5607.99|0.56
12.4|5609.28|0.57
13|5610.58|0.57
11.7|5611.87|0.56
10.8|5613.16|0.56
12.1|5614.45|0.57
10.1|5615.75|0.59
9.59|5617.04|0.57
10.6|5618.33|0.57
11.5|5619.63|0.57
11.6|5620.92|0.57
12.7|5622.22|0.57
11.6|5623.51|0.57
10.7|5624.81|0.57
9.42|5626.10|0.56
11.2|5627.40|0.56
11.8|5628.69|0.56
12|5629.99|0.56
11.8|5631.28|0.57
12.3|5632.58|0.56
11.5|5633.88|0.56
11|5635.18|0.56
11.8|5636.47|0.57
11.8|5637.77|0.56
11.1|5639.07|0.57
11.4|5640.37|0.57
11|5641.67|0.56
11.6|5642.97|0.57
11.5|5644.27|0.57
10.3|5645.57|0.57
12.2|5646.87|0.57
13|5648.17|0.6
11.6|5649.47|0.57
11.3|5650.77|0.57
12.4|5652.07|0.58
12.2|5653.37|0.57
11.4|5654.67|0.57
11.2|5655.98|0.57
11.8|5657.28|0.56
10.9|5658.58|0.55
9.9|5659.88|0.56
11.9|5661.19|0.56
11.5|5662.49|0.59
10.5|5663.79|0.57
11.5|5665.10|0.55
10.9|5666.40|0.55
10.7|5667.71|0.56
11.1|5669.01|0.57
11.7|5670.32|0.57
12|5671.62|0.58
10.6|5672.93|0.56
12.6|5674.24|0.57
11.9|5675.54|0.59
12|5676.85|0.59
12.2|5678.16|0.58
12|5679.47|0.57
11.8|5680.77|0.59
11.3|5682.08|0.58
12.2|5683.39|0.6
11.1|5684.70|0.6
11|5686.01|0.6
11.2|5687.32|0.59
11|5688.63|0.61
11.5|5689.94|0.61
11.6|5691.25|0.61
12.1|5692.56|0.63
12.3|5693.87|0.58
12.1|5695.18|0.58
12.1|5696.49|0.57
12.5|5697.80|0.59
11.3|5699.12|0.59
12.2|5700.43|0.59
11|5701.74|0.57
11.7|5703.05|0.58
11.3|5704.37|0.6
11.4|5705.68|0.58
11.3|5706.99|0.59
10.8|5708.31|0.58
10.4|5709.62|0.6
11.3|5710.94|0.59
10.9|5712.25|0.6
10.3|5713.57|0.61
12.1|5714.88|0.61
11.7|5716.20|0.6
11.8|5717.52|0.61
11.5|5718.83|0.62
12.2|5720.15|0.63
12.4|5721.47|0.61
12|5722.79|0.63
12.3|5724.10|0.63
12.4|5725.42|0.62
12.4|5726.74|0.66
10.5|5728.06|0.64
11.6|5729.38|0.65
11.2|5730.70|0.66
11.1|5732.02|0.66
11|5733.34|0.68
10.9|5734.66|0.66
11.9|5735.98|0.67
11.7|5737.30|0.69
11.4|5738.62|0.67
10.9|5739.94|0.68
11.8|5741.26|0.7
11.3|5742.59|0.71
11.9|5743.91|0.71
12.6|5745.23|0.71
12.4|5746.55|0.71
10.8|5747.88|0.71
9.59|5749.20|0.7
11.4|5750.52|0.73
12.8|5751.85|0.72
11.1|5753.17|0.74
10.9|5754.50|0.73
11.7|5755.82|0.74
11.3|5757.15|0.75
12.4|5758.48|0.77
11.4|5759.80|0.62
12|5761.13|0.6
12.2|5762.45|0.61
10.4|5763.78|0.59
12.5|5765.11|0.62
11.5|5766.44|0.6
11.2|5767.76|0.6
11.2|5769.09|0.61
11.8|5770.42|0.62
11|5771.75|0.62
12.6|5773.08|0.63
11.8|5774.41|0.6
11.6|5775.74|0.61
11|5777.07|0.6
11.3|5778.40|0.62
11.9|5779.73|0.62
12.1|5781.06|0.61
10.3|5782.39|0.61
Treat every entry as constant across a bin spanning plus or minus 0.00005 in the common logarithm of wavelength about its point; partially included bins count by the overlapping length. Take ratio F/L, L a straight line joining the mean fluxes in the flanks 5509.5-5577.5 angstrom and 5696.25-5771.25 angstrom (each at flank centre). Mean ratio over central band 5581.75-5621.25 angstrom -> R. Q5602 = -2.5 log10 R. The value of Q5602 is 0.04 mag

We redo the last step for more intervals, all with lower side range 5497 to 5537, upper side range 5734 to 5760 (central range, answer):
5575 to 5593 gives 0.02 mag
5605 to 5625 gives 0.00 mag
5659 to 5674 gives 0.03 mag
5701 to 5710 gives 0.03 mag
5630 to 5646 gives 0.00 mag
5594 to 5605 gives 0.04 mag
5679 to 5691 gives 0.01 mag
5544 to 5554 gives 0.00 mag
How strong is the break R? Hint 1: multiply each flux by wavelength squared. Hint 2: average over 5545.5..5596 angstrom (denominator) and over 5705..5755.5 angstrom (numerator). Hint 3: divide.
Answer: 1.1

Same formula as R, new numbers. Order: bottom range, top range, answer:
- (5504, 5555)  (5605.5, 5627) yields 1.01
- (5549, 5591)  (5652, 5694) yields 1.04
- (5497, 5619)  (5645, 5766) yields 1.06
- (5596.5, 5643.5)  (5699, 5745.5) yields 1.05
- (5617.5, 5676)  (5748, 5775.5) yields 1.05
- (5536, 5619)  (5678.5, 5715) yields 1.05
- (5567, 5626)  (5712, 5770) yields 1.08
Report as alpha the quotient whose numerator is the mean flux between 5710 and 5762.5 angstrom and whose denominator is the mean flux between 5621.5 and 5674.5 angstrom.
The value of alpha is 1.01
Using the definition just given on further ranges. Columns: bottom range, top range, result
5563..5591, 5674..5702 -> 1.05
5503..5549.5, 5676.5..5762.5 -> 1.00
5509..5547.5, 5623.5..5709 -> 1.00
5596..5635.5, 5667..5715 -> 1.01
